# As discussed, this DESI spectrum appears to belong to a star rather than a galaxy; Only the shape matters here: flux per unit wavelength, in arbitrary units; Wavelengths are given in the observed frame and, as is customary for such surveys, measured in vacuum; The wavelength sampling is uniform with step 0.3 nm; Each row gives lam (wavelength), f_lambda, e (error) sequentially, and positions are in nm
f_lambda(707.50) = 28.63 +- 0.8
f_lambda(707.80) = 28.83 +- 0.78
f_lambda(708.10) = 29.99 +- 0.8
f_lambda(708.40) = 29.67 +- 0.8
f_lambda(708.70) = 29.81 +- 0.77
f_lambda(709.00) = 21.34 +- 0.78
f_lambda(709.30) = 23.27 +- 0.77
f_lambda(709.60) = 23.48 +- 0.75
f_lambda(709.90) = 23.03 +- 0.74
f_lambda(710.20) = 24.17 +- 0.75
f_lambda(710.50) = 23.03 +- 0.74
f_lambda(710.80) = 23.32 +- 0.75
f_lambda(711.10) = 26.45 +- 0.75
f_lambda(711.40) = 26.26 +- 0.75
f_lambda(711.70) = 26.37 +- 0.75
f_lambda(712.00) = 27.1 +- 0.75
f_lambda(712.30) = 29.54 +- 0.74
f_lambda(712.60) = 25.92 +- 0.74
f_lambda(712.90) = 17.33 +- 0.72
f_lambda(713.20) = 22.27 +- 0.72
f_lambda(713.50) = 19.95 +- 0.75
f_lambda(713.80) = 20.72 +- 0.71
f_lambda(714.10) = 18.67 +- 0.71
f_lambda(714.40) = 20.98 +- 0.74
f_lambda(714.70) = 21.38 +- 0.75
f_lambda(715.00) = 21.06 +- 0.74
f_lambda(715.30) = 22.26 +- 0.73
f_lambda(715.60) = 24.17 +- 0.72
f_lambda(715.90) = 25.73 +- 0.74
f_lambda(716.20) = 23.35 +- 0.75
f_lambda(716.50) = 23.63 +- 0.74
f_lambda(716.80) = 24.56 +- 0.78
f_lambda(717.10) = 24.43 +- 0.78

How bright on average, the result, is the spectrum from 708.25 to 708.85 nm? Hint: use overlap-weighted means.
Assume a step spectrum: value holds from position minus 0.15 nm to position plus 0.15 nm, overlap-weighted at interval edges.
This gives 29.7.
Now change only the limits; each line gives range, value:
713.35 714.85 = 20.3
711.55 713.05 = 25.3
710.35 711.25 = 24.3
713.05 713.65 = 21.1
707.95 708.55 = 29.8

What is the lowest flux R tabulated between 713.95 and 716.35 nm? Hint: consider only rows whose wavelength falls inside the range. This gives 18.67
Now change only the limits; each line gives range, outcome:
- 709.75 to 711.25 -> 23.03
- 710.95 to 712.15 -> 26.26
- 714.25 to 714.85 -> 20.98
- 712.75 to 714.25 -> 17.33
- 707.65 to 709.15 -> 21.34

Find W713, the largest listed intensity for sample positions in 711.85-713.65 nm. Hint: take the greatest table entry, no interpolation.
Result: 29.54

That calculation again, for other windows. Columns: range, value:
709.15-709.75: 23.48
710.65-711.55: 26.45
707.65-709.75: 29.99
